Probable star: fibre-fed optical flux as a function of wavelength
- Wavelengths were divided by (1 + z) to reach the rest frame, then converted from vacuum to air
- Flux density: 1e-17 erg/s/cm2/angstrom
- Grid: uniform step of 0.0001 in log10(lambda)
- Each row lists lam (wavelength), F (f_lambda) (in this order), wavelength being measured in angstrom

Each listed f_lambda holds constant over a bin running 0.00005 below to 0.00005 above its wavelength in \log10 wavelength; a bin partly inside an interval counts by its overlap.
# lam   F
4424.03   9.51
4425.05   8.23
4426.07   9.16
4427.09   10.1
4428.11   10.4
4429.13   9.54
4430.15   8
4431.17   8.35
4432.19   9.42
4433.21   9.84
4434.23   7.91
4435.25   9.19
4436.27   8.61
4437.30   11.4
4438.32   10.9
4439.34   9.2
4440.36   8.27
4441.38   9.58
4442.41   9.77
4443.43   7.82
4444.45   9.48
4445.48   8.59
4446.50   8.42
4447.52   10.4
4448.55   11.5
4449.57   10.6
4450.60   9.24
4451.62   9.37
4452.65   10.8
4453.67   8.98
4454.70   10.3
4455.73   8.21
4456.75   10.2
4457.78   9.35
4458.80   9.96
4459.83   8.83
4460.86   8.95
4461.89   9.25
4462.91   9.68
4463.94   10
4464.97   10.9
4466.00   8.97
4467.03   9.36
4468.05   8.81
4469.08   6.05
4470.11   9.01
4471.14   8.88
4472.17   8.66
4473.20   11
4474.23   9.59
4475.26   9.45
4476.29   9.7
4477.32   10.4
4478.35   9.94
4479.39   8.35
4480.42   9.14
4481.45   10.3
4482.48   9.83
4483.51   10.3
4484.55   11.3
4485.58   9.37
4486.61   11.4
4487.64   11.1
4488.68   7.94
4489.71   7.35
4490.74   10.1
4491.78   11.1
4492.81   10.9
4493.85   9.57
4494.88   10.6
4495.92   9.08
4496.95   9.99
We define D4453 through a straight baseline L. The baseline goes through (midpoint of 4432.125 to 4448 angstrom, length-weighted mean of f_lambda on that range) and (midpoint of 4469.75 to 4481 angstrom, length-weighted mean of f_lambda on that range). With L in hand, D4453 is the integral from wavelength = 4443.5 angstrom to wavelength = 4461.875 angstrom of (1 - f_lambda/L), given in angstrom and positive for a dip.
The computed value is -0.37 angstrom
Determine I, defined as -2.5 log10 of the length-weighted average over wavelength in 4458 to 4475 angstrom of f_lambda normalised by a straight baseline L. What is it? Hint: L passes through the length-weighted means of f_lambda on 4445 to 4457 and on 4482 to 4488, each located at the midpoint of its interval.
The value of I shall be 0.094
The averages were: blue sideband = 9.71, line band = 9.25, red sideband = 10.5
